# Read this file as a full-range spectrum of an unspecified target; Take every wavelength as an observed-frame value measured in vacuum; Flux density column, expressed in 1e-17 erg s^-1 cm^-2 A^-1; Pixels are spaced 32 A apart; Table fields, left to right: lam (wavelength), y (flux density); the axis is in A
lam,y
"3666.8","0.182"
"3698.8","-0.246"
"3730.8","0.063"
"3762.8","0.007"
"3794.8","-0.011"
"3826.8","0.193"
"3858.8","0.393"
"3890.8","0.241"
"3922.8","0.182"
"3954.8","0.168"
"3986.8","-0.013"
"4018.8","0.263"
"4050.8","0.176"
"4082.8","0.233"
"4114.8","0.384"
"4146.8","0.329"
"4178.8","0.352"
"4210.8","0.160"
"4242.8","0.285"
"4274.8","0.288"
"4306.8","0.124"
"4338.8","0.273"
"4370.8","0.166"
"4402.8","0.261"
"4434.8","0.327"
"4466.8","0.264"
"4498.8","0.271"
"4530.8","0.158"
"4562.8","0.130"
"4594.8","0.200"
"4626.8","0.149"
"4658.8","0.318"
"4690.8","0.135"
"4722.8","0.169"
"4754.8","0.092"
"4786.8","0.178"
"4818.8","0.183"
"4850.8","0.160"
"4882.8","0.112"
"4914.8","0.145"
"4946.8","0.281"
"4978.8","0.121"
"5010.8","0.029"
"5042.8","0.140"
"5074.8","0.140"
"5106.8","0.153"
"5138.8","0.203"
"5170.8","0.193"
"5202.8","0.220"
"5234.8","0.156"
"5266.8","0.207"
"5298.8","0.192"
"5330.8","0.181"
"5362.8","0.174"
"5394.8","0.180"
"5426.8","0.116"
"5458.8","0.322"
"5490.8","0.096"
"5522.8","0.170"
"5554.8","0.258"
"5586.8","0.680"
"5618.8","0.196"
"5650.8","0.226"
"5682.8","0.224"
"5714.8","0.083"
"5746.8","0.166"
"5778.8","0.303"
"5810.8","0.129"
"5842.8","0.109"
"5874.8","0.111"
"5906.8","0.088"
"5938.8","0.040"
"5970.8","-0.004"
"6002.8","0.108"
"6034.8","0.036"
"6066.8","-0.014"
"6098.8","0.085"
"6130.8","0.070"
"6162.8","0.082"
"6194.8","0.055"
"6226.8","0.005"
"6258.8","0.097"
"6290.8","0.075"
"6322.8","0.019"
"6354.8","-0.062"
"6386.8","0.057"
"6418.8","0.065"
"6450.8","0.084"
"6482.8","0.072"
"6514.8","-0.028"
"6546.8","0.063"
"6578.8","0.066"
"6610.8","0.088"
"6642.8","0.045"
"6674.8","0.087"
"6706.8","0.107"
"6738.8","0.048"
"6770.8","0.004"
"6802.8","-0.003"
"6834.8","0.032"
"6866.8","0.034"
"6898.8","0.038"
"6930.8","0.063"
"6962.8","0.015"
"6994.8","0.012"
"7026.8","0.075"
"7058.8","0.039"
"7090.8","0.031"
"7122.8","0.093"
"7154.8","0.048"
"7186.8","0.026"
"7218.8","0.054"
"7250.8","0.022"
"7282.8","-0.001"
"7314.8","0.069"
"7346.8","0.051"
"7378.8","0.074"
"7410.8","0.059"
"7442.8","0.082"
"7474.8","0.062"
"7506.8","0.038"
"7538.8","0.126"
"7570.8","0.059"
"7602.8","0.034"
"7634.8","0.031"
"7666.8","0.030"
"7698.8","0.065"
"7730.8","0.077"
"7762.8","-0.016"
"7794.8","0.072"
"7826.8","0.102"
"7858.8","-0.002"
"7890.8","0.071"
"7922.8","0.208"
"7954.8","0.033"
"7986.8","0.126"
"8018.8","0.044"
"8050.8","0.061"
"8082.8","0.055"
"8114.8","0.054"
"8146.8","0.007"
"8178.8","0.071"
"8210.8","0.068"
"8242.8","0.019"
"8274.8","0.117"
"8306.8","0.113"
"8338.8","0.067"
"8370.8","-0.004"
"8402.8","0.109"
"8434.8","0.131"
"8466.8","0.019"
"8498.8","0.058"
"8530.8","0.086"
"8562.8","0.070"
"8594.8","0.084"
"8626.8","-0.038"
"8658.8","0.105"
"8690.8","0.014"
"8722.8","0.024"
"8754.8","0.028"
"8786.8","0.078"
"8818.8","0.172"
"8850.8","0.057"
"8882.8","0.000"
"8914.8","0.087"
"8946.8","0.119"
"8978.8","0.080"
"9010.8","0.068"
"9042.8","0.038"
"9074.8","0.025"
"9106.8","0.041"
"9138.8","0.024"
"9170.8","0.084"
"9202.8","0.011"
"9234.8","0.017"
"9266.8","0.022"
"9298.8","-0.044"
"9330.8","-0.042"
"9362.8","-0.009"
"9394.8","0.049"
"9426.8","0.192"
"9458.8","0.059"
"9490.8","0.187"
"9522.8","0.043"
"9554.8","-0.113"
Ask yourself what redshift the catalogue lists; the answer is 0.534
